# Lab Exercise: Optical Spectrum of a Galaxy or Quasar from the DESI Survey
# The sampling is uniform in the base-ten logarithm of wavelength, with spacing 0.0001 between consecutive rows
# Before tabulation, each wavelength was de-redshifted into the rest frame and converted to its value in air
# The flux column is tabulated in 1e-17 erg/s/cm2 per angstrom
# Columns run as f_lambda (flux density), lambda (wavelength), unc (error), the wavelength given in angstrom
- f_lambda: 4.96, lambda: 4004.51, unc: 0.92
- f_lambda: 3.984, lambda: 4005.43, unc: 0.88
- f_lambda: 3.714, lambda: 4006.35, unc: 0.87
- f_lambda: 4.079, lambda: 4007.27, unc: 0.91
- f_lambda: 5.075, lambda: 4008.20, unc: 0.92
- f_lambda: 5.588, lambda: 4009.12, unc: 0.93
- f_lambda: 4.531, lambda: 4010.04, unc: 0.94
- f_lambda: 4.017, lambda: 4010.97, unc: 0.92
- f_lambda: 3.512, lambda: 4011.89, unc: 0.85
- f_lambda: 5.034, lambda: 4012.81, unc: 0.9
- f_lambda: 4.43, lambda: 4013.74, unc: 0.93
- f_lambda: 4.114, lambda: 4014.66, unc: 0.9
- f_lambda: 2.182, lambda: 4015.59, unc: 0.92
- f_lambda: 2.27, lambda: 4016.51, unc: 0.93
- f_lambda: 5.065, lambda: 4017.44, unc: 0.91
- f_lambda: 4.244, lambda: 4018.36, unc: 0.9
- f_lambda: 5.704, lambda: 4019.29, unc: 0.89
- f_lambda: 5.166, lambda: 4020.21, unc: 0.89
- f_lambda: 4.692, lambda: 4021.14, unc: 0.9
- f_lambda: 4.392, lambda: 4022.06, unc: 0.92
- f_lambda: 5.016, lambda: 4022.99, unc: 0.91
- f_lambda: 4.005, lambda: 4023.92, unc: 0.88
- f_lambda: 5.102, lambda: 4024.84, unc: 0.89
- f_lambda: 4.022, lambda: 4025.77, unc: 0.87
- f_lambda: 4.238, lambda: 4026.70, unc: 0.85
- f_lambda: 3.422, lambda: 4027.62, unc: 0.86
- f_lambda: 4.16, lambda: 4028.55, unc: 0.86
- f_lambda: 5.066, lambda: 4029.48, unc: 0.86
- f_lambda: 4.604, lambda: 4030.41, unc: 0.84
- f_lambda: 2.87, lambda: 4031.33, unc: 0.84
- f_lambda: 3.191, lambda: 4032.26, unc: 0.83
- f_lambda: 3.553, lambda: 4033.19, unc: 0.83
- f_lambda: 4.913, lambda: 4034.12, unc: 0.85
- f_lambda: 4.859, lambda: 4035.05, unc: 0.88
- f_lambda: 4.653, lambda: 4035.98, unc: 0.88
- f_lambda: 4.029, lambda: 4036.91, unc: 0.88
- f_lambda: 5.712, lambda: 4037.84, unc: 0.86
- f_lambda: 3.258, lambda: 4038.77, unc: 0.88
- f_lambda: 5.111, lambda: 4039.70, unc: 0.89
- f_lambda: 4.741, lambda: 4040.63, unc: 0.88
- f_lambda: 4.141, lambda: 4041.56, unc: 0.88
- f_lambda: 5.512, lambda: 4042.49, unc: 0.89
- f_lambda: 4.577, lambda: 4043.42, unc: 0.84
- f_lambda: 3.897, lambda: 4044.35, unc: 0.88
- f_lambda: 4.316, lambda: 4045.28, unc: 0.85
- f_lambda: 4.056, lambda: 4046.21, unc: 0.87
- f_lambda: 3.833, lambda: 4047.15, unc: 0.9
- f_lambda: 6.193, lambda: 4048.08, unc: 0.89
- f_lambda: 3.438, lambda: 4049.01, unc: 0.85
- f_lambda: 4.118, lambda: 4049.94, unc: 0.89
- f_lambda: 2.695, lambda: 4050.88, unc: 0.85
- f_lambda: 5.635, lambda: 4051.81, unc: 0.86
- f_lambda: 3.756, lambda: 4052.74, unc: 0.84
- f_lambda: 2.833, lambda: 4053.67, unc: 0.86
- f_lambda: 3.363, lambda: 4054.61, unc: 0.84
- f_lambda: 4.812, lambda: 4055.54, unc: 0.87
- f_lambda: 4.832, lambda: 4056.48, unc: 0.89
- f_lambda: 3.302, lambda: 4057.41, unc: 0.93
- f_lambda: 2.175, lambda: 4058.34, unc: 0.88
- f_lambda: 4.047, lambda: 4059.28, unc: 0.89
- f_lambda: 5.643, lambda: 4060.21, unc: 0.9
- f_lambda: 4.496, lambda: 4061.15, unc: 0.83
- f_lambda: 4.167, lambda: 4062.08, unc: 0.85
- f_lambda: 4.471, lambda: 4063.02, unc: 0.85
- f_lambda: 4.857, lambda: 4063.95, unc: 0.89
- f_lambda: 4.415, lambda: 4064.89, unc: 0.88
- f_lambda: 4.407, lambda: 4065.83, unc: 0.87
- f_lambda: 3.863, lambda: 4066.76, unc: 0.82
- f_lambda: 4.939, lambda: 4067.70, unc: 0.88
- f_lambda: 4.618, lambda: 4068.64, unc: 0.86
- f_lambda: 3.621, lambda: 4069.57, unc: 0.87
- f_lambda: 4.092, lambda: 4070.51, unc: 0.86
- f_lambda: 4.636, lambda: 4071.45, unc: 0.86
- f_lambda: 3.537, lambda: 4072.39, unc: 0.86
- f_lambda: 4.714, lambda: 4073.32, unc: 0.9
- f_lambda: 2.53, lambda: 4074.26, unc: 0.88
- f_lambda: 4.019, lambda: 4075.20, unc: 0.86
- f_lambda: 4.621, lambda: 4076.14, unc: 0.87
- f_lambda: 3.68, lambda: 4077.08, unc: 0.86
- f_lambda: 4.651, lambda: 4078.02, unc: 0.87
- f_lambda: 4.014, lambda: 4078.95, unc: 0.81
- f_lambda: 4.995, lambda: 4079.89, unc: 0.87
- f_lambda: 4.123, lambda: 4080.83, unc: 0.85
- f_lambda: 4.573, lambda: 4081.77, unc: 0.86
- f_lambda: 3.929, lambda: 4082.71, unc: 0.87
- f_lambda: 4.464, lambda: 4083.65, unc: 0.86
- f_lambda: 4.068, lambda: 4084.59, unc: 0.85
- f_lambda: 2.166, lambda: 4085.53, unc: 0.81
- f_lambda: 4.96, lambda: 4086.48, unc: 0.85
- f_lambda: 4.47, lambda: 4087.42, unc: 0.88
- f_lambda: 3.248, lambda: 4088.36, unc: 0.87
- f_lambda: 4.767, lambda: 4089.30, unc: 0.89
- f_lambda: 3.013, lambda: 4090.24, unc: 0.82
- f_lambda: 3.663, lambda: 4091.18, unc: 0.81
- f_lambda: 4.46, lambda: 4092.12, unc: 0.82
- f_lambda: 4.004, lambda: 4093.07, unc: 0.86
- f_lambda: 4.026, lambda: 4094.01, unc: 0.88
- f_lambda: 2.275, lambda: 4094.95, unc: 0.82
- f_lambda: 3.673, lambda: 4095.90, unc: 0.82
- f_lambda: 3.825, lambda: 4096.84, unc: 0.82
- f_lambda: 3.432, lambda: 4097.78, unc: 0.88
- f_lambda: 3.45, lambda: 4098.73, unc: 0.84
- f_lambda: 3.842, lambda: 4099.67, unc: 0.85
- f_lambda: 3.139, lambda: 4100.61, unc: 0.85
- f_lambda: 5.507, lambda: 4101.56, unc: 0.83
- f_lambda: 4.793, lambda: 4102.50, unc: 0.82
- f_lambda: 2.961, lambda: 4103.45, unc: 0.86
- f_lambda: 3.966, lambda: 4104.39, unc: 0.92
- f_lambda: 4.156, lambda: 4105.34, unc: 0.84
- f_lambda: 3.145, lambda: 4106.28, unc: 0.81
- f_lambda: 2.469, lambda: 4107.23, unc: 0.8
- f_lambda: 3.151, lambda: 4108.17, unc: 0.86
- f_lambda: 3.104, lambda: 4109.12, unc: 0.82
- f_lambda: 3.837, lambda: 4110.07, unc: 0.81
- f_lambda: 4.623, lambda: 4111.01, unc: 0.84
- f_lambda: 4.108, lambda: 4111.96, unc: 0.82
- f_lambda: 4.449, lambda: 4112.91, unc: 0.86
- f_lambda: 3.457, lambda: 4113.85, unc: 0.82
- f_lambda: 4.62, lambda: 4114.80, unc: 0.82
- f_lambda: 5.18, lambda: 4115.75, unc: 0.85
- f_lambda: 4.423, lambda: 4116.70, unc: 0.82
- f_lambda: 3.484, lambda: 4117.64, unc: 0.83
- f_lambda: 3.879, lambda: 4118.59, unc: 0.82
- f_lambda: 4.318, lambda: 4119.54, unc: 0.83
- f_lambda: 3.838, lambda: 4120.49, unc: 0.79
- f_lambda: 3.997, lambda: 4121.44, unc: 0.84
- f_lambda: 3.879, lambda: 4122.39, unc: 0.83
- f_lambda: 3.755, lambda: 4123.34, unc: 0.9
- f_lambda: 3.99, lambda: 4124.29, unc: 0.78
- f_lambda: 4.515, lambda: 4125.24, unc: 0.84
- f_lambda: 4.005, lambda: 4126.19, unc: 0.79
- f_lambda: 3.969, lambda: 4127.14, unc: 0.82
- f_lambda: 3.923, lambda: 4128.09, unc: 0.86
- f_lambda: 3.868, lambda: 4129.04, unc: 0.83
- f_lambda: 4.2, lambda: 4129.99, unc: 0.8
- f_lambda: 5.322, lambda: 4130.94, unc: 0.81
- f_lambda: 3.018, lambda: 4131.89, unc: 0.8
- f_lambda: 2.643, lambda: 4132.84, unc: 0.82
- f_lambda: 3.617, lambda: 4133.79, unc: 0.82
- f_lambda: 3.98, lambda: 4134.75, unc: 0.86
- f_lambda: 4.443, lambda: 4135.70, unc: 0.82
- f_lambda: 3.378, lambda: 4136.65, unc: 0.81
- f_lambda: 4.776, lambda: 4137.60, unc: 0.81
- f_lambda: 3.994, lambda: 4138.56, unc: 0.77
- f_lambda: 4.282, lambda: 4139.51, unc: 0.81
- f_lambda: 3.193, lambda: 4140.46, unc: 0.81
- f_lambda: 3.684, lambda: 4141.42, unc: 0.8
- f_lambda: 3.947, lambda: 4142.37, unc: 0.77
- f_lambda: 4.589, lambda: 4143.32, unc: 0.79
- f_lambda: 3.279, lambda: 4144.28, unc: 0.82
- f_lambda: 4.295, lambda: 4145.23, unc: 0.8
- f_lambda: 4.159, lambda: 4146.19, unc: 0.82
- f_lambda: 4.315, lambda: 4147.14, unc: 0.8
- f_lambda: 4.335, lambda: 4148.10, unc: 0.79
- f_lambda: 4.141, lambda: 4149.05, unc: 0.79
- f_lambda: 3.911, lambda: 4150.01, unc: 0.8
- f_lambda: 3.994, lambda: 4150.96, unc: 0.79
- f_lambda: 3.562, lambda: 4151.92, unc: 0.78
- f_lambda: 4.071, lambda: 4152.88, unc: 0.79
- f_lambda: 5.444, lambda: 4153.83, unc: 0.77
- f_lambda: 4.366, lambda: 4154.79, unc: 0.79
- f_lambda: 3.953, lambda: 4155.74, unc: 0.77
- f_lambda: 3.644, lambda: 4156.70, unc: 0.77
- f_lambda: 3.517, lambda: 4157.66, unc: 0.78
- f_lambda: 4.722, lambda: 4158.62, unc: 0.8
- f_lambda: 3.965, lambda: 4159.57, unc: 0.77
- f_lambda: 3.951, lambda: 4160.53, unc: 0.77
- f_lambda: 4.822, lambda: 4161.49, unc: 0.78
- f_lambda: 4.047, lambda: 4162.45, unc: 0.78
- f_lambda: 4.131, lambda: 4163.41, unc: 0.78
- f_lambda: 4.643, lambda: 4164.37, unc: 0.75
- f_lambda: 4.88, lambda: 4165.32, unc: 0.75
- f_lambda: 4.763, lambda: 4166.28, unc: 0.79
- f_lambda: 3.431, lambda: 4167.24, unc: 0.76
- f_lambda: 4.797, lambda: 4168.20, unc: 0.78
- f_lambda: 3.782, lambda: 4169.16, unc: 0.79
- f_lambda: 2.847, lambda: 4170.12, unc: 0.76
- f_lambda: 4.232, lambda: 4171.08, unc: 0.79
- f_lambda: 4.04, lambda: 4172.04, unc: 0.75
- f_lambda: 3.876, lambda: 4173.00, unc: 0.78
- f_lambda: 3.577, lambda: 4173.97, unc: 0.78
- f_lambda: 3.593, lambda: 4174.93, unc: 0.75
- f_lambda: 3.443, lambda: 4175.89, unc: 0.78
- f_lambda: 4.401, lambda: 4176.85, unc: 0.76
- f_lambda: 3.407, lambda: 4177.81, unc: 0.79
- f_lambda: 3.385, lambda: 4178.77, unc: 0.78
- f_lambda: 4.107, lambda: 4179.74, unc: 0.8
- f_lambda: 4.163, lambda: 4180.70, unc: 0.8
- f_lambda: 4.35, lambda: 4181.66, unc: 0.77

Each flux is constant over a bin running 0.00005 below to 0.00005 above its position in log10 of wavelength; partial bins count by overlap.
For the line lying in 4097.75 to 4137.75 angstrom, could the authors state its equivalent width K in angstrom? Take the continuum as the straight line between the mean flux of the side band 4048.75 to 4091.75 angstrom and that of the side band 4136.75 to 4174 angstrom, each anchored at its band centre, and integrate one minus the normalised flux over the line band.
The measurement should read 1.7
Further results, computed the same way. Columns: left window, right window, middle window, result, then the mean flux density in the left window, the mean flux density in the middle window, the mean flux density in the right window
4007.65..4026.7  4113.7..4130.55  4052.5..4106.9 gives 2.8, 4.4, 4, 4.09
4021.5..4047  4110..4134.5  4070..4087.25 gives 0.4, 4.34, 4.1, 4.04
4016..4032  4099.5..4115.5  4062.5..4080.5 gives -0.8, 4.34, 4.24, 3.86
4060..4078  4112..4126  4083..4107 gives 2.2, 4.27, 3.81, 4.12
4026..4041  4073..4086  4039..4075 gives -0.6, 4.27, 4.21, 4.03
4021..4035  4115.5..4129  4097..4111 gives 1.4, 4.22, 3.68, 4.06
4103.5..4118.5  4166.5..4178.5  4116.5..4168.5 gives -3.3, 3.85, 4.07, 3.8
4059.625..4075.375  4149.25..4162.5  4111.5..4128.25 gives 0.4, 4.3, 4.1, 4.14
